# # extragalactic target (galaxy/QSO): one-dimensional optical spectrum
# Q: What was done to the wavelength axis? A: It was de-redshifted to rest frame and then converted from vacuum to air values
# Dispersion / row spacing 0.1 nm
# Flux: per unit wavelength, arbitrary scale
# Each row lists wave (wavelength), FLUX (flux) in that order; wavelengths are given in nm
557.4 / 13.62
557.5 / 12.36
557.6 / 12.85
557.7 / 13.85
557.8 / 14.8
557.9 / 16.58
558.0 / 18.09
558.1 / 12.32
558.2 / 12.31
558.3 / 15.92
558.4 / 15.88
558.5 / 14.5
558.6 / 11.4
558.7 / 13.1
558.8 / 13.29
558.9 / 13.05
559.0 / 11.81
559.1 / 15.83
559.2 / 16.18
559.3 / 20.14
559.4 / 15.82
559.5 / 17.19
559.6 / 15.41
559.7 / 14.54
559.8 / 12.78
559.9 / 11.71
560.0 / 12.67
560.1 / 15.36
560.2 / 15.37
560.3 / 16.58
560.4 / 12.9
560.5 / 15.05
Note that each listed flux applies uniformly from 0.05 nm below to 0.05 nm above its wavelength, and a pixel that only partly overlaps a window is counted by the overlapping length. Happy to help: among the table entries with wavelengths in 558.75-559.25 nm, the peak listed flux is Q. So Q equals 16.18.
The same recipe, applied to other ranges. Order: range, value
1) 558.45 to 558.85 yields 14.5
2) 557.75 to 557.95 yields 16.58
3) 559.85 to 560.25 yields 15.37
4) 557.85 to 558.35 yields 18.09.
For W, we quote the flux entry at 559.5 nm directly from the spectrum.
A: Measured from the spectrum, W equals 17.19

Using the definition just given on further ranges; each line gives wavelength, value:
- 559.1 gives 15.83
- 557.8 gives 14.8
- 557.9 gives 16.58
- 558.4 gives 15.88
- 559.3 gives 20.14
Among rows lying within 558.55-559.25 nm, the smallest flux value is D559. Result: 11.4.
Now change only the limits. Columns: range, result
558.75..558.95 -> 13.05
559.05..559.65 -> 15.41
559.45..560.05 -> 11.71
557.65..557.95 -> 13.85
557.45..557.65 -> 12.36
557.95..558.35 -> 12.31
